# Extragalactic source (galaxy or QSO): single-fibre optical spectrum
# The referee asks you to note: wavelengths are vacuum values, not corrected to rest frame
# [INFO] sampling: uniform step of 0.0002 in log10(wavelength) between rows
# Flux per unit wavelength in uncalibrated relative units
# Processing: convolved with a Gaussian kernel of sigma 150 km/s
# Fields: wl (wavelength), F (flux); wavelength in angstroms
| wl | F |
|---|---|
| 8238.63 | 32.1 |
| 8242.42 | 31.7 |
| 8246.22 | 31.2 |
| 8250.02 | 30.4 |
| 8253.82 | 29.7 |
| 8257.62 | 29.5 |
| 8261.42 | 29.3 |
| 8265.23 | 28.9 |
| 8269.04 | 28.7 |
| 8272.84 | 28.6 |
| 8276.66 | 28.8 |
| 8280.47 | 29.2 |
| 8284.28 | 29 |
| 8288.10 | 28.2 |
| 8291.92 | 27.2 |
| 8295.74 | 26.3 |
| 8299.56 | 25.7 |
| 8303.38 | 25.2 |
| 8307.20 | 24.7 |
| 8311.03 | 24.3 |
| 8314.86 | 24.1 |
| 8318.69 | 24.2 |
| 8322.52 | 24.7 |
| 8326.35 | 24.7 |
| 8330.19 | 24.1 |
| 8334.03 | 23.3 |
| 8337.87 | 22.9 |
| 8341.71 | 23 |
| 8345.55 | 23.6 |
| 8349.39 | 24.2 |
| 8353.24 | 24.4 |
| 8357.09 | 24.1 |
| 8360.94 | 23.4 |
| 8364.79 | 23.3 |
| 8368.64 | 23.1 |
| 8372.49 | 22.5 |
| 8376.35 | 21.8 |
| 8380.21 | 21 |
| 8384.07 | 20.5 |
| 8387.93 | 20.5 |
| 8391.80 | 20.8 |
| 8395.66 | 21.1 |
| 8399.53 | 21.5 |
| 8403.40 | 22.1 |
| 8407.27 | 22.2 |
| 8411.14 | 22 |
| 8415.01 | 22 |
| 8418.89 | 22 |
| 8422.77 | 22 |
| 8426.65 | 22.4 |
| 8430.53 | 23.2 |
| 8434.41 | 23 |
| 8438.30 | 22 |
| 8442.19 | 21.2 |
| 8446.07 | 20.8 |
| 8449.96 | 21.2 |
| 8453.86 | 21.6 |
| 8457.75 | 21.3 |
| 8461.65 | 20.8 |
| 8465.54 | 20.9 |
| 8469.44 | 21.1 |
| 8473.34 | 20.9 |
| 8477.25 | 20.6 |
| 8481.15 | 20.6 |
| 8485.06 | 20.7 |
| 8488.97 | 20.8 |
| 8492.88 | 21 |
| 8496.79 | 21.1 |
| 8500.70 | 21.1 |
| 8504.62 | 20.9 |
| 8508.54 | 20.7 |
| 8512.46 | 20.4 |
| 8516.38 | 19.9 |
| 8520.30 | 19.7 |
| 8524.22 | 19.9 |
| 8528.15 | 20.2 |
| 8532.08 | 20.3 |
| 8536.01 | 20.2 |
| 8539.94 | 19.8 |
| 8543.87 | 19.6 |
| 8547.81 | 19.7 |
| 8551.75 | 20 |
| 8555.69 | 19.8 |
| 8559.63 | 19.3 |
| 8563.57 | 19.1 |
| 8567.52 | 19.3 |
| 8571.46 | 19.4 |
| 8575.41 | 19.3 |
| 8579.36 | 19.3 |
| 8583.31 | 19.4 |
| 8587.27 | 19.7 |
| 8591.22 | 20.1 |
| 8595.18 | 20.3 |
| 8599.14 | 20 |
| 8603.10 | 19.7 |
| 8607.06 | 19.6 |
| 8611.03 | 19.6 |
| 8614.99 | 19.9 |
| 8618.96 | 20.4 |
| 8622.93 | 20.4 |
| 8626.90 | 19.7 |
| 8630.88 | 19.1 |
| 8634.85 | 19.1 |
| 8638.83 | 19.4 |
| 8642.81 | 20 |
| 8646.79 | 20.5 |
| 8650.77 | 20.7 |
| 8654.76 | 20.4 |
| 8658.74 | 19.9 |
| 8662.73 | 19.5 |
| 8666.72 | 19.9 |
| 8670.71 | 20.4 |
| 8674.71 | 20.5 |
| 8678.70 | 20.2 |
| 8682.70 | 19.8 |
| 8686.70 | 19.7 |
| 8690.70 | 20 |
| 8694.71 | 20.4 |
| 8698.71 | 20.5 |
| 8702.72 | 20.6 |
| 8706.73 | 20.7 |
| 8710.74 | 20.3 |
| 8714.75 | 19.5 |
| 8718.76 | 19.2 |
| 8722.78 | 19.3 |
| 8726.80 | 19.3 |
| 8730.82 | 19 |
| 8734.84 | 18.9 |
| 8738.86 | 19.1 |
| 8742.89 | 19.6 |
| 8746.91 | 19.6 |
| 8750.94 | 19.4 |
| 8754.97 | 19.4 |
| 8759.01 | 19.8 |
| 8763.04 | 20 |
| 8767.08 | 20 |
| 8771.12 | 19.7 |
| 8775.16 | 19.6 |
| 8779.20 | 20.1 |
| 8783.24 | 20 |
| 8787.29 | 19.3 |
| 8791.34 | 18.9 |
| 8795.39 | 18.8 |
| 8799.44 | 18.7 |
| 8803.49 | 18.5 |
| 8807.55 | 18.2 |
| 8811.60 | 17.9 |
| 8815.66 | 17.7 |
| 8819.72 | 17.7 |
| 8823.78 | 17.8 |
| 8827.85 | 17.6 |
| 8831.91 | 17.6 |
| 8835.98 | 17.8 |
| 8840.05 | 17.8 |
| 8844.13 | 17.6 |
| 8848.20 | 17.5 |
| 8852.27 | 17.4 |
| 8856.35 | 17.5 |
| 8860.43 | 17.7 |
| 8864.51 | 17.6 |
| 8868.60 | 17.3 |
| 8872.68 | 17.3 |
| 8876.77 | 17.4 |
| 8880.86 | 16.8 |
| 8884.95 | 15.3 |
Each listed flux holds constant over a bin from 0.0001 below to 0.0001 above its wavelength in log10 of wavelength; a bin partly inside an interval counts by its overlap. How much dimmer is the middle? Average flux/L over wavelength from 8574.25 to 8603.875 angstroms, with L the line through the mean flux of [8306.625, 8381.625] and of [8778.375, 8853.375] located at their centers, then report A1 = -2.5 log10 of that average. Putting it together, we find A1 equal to 0.06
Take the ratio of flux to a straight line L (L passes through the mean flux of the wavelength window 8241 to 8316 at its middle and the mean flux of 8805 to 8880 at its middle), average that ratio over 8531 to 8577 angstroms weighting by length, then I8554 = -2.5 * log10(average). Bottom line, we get 0.17 mag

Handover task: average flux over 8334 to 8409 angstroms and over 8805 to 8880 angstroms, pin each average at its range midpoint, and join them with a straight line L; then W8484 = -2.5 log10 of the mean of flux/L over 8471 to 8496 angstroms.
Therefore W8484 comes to 0.03 mag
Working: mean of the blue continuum 22.4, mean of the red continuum 17.6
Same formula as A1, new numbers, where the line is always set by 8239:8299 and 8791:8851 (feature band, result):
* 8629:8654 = 0.09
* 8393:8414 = 0.21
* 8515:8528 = 0.20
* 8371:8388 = 0.25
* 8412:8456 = 0.18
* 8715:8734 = 0.04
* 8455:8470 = 0.20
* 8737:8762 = -0.01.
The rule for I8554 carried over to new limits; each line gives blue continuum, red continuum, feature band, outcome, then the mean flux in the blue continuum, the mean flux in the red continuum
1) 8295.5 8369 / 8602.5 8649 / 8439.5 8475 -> 0.06 mag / 24.1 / 19.8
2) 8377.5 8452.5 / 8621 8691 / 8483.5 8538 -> 0.03 mag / 21.7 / 20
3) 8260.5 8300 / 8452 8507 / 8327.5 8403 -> 0.12 mag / 28.2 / 21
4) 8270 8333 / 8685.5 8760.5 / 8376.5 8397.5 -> 0.19 mag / 26.2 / 19.7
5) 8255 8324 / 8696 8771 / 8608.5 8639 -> 0.09 mag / 27.1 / 19.7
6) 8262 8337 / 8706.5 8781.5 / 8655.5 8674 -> 0.04 mag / 26.3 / 19.6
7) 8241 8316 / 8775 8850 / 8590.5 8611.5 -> 0.12 mag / 28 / 18.3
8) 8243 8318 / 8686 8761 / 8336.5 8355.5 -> 0.13 mag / 27.8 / 19.7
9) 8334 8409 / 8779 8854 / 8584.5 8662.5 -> 0.01 mag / 22.4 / 18.2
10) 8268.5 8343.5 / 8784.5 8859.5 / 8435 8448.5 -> 0.11 mag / 25.8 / 18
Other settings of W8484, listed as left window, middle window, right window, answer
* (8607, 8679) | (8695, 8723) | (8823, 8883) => -0.049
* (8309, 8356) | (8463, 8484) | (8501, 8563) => 0.019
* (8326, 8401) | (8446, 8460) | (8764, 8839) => 0.029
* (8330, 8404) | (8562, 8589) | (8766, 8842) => 0.071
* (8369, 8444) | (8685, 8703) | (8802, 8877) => -0.063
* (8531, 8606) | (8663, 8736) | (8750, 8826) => -0.034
